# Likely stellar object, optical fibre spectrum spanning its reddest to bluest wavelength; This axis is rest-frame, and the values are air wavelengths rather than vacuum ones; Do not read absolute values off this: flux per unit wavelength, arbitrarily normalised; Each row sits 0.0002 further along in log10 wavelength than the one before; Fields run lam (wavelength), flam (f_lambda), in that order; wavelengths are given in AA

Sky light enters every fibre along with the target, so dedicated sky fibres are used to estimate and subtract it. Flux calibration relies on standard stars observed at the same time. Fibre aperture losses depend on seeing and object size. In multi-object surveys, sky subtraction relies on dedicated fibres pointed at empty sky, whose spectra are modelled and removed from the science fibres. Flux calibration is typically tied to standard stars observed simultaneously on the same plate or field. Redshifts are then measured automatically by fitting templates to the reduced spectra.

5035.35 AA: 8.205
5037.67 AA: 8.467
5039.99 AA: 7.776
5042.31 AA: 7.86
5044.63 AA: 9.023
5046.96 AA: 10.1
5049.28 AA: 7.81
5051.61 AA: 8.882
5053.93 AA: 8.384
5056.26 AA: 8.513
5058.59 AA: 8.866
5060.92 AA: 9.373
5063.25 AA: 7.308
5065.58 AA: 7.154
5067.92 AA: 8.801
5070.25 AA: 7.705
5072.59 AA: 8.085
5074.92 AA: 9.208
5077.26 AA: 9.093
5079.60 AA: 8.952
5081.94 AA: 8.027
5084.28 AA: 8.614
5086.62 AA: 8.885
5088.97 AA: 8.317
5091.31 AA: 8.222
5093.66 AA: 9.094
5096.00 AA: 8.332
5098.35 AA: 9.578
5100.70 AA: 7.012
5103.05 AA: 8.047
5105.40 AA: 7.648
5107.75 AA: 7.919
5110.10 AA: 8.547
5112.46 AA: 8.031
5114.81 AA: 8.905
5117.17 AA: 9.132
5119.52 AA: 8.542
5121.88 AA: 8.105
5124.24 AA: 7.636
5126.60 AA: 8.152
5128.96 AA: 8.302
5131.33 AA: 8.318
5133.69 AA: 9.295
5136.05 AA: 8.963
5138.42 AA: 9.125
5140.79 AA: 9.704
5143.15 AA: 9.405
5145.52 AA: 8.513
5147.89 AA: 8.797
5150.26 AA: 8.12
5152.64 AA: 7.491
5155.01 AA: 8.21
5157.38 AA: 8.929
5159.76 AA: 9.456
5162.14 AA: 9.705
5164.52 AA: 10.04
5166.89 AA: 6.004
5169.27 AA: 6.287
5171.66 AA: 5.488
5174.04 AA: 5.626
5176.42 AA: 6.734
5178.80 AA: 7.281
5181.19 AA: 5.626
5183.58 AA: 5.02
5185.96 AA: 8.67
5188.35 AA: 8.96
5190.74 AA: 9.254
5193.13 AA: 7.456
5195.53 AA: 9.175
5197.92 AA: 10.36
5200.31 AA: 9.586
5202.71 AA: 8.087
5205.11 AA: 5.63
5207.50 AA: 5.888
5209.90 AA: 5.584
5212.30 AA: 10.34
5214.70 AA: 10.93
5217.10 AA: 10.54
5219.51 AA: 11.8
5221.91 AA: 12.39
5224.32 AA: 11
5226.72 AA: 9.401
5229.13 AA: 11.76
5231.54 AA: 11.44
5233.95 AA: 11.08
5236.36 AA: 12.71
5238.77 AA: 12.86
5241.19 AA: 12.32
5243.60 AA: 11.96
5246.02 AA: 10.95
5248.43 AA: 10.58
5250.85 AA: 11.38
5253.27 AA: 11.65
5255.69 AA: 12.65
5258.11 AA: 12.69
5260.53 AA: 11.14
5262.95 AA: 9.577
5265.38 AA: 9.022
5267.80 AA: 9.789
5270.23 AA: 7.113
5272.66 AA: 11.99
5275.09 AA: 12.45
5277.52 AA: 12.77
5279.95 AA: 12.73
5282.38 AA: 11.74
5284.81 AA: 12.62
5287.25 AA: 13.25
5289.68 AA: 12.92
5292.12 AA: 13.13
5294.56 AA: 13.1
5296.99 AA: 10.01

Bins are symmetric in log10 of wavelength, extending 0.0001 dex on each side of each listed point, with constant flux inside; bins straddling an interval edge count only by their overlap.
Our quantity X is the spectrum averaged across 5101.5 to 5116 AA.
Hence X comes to 8.15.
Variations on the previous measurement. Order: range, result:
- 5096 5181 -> 8.17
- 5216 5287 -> 11.4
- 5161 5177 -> 7.13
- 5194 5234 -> 9.65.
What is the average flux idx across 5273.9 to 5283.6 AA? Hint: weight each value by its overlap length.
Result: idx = 12.4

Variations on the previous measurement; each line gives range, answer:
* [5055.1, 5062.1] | 8.91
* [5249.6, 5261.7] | 11.9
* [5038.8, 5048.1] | 8.68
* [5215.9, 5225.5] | 11.4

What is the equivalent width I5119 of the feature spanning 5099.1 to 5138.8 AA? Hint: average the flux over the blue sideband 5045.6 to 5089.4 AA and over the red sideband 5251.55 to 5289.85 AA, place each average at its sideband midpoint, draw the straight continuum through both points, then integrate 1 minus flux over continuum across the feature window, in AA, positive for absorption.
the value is 4.1 AA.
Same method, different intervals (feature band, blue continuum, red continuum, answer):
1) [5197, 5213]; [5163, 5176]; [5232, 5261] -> 2.2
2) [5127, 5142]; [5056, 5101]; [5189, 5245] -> 0.3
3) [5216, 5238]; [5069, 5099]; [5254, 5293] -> -1.1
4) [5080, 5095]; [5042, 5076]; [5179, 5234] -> 0.1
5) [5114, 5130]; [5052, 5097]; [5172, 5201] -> -0.4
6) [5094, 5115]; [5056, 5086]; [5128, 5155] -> 0.8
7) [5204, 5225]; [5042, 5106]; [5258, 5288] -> 2.2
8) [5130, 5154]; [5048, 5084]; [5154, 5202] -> -2.1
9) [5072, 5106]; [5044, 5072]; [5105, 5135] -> -0.3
